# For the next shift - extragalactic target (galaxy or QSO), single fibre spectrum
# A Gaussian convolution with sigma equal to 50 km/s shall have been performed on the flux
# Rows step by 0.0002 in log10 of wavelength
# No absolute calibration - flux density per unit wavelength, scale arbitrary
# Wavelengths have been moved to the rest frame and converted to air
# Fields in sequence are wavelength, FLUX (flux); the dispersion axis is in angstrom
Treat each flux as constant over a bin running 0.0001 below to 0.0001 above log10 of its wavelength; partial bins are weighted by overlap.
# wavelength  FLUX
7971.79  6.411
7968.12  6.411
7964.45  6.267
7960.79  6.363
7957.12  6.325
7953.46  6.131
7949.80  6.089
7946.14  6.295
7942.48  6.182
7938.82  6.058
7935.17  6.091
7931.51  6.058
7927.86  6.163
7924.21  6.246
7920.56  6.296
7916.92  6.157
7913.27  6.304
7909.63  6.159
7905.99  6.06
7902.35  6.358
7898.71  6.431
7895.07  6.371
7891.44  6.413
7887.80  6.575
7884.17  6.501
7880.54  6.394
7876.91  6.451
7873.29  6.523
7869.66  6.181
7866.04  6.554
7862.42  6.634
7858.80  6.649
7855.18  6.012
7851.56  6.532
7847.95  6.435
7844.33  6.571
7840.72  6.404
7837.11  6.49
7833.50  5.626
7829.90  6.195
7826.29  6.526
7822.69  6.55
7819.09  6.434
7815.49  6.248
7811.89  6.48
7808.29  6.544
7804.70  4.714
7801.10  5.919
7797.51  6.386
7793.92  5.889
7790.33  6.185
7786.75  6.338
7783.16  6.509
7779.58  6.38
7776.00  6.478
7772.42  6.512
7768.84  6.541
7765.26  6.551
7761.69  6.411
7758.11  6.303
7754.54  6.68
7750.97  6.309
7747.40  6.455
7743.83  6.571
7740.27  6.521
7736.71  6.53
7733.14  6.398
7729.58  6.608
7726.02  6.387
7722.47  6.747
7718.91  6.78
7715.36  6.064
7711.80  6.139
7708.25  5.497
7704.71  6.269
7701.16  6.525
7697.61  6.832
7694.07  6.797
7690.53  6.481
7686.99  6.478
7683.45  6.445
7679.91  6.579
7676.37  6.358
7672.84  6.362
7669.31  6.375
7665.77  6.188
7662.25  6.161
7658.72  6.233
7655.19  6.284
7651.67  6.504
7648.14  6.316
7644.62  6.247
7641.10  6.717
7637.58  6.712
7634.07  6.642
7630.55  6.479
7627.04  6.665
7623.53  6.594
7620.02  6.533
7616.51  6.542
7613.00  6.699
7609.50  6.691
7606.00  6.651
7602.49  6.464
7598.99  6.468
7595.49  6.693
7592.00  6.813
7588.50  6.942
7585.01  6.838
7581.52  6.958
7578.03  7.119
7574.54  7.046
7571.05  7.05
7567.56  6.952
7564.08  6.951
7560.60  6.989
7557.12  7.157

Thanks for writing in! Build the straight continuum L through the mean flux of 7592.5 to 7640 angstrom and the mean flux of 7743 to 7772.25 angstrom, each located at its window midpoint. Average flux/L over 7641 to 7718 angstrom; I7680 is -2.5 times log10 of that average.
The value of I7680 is 0.03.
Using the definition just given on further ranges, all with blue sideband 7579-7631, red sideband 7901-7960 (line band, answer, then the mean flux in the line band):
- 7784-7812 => 0.060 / 6.05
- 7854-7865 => -0.029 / 6.46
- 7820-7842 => 0.006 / 6.3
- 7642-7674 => 0.050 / 6.31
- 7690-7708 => 0.007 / 6.5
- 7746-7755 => 0.001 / 6.45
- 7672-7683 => 0.022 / 6.44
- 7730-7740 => -0.001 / 6.49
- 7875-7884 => -0.030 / 6.44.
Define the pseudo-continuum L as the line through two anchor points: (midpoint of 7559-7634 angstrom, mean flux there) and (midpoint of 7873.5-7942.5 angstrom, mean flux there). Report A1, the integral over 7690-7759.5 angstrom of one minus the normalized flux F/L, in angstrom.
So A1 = 1.3 angstrom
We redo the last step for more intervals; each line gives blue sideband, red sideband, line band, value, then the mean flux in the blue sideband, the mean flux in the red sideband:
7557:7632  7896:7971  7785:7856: 2.03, 6.78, 6.23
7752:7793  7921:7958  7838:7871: -0.77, 6.43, 6.16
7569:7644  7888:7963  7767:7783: -0.04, 6.72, 6.24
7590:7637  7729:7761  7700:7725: 0.86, 6.61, 6.48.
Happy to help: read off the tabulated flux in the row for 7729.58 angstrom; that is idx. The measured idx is 6.608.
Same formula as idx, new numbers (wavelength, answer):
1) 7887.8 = 6.575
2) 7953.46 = 6.131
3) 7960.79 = 6.363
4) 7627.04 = 6.665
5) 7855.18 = 6.012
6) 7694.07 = 6.797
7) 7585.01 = 6.838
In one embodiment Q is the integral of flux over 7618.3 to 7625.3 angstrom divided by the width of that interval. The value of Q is 6.57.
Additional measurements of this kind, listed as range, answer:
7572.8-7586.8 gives 6.99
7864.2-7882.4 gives 6.42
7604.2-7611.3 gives 6.67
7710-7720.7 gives 6.32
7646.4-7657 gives 6.36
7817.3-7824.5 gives 6.5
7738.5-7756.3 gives 6.51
